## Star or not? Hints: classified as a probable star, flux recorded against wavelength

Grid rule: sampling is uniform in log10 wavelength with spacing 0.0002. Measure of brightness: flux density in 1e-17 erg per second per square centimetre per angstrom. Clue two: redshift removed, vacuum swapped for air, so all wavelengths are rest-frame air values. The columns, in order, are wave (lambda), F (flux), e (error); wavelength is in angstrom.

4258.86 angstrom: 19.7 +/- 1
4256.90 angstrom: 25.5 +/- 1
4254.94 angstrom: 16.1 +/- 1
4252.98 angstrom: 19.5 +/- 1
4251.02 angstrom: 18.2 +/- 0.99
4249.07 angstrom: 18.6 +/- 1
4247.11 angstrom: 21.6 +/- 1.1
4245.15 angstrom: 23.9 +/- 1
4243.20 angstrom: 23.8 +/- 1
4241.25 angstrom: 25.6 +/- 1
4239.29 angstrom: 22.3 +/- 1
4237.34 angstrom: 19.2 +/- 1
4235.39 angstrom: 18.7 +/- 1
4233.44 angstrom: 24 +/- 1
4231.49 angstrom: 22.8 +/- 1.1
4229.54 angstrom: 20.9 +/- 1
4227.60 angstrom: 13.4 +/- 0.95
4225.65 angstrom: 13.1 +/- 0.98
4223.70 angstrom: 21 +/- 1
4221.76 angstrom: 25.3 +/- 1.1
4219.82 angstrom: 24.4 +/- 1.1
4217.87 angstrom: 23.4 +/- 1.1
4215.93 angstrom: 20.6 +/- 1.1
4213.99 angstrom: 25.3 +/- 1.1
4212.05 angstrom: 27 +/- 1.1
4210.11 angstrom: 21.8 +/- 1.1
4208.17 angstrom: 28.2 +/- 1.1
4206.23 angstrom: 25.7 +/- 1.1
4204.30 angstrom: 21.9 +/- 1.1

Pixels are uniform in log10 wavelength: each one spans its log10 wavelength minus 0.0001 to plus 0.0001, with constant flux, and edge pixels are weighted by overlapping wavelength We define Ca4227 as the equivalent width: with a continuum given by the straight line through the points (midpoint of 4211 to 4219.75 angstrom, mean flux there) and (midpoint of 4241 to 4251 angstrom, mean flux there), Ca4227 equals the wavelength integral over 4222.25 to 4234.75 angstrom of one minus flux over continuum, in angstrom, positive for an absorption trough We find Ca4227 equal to 2.03 angstrom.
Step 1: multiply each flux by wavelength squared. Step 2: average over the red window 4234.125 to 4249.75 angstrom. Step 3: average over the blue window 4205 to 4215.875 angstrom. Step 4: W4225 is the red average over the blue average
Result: 0.88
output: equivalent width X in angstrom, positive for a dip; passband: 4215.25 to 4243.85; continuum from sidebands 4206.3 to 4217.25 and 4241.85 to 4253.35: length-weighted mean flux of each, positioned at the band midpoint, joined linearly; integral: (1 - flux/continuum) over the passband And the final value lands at 2.1 angstrom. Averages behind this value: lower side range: 24.6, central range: 21.2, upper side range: 21.2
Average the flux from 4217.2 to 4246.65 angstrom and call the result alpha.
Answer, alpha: 21.4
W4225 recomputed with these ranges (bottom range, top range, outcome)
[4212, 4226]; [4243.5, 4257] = 0.91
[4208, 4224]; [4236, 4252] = 0.91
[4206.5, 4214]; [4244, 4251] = 0.83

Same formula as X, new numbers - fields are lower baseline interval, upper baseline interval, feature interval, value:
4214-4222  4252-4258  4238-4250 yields -0.7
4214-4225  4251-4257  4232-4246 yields -1.2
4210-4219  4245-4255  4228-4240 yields 0.3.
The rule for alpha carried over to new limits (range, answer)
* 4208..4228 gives 22.1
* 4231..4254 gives 21.5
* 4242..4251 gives 21.7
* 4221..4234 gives 19.9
